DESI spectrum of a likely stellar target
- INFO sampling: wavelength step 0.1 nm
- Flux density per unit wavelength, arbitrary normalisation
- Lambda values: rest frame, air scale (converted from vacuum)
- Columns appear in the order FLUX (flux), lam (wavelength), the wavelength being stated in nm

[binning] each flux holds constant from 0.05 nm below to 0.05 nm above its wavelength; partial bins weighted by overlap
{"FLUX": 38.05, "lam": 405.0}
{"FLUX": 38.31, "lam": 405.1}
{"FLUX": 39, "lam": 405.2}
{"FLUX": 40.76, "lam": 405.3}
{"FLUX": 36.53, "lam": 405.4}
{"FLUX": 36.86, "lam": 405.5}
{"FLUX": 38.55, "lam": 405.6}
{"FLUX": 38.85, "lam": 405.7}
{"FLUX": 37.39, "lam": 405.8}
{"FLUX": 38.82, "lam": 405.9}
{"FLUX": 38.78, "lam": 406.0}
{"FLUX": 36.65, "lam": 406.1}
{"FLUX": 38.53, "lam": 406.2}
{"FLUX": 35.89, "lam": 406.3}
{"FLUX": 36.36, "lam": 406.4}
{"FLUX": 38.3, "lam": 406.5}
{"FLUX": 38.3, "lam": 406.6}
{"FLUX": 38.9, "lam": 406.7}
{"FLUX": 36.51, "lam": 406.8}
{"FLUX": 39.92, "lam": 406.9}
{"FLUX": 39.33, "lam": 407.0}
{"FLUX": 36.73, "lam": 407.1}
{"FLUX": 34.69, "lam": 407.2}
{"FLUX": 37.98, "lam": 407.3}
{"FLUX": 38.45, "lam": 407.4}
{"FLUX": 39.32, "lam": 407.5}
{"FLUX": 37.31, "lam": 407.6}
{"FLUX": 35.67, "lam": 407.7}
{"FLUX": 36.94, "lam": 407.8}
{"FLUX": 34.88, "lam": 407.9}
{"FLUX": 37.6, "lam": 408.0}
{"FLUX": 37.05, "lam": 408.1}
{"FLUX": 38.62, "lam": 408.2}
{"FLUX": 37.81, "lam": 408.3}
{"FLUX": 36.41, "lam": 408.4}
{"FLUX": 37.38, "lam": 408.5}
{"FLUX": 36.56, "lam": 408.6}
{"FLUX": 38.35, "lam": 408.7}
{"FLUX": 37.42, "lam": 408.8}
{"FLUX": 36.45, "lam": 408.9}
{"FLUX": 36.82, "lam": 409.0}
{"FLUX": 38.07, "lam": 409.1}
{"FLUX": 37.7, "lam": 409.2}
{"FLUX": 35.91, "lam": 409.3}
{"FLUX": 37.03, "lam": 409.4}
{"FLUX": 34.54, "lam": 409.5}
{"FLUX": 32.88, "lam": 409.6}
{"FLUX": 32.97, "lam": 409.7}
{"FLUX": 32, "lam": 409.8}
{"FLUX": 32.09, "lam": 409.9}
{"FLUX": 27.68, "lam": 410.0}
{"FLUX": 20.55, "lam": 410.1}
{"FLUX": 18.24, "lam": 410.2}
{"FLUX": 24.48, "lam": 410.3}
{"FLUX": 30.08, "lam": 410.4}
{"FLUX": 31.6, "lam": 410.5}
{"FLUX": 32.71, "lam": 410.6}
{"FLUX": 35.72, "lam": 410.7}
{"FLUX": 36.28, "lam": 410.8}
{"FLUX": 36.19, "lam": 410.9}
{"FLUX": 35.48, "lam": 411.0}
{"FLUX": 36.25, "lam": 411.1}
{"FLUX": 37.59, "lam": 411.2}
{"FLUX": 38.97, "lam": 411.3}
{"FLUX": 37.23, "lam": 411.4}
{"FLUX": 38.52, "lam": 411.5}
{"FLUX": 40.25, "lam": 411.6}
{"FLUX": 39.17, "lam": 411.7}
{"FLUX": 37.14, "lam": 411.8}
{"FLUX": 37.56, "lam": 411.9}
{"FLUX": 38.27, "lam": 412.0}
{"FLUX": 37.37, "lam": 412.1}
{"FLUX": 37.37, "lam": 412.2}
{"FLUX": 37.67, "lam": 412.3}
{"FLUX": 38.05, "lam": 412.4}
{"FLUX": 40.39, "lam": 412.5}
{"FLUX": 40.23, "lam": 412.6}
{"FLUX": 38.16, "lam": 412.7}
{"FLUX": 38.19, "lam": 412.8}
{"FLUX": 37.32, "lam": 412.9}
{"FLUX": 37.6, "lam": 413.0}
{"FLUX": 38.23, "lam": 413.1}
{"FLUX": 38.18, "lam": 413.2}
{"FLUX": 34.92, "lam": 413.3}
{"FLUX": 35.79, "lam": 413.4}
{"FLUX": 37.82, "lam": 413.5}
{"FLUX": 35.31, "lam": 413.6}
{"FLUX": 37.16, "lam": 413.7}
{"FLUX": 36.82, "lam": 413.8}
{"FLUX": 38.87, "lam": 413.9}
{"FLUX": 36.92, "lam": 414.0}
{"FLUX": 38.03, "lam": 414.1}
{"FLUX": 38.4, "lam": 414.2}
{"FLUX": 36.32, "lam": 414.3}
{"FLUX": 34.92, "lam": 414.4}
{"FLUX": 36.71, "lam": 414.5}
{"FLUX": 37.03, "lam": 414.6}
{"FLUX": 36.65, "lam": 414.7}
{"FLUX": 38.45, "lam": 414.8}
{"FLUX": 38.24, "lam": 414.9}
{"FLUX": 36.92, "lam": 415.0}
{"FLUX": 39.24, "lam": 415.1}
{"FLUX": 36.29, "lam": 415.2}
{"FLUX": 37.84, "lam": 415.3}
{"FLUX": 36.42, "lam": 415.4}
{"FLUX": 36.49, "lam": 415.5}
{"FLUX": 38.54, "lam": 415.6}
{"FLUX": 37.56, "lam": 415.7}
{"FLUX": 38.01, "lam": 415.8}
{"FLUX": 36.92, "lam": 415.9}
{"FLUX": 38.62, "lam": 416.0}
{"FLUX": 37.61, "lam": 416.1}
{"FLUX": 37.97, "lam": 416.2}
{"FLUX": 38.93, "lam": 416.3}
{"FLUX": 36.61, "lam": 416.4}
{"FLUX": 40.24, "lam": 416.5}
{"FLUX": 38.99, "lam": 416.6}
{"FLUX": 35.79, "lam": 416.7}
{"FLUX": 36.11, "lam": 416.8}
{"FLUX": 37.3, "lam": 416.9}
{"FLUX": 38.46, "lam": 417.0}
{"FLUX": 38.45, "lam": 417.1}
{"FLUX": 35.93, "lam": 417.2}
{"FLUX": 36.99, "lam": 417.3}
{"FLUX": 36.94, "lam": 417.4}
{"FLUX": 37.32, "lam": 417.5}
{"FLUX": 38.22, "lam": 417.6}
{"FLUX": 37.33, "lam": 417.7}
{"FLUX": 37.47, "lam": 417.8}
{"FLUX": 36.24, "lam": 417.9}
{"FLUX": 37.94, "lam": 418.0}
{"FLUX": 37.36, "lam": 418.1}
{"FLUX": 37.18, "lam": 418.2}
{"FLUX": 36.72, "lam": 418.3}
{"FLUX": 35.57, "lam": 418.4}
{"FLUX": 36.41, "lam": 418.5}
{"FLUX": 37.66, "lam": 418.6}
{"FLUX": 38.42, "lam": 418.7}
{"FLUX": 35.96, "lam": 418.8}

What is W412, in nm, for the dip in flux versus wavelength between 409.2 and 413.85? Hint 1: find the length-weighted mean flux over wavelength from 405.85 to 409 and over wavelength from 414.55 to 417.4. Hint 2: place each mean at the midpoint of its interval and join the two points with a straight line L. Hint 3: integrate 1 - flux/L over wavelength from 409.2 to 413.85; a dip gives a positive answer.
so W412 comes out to 0.27 nm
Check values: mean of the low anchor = 37.5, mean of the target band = 35.3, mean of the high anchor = 37.6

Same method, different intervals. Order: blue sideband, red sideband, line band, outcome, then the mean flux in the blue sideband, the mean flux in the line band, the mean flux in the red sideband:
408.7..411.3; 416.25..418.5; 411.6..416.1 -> -0.28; 33.3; 37.6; 37.3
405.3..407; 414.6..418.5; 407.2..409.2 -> 0.03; 38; 37.3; 37.5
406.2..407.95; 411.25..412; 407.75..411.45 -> 0.34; 37.4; 34.4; 38.4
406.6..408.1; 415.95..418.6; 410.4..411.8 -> 0.04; 37.5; 36.4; 37.4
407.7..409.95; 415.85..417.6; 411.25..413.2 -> -0.08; 36.1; 38.3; 37.6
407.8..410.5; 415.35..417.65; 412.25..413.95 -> -0.09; 33.8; 37.7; 37.6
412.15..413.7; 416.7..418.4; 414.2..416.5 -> 0.00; 37.7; 37.5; 37.2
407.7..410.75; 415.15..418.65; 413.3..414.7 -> -0.03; 33.9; 36.8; 37.4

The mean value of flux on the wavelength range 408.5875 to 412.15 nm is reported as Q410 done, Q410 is 34.6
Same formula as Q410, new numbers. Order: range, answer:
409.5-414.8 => 35.6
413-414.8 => 37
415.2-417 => 37.6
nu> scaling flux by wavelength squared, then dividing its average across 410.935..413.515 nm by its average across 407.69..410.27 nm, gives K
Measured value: 1.1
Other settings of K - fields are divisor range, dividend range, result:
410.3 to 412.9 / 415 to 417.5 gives 1.04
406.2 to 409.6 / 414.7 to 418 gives 1.05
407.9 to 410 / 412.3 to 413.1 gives 1.09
